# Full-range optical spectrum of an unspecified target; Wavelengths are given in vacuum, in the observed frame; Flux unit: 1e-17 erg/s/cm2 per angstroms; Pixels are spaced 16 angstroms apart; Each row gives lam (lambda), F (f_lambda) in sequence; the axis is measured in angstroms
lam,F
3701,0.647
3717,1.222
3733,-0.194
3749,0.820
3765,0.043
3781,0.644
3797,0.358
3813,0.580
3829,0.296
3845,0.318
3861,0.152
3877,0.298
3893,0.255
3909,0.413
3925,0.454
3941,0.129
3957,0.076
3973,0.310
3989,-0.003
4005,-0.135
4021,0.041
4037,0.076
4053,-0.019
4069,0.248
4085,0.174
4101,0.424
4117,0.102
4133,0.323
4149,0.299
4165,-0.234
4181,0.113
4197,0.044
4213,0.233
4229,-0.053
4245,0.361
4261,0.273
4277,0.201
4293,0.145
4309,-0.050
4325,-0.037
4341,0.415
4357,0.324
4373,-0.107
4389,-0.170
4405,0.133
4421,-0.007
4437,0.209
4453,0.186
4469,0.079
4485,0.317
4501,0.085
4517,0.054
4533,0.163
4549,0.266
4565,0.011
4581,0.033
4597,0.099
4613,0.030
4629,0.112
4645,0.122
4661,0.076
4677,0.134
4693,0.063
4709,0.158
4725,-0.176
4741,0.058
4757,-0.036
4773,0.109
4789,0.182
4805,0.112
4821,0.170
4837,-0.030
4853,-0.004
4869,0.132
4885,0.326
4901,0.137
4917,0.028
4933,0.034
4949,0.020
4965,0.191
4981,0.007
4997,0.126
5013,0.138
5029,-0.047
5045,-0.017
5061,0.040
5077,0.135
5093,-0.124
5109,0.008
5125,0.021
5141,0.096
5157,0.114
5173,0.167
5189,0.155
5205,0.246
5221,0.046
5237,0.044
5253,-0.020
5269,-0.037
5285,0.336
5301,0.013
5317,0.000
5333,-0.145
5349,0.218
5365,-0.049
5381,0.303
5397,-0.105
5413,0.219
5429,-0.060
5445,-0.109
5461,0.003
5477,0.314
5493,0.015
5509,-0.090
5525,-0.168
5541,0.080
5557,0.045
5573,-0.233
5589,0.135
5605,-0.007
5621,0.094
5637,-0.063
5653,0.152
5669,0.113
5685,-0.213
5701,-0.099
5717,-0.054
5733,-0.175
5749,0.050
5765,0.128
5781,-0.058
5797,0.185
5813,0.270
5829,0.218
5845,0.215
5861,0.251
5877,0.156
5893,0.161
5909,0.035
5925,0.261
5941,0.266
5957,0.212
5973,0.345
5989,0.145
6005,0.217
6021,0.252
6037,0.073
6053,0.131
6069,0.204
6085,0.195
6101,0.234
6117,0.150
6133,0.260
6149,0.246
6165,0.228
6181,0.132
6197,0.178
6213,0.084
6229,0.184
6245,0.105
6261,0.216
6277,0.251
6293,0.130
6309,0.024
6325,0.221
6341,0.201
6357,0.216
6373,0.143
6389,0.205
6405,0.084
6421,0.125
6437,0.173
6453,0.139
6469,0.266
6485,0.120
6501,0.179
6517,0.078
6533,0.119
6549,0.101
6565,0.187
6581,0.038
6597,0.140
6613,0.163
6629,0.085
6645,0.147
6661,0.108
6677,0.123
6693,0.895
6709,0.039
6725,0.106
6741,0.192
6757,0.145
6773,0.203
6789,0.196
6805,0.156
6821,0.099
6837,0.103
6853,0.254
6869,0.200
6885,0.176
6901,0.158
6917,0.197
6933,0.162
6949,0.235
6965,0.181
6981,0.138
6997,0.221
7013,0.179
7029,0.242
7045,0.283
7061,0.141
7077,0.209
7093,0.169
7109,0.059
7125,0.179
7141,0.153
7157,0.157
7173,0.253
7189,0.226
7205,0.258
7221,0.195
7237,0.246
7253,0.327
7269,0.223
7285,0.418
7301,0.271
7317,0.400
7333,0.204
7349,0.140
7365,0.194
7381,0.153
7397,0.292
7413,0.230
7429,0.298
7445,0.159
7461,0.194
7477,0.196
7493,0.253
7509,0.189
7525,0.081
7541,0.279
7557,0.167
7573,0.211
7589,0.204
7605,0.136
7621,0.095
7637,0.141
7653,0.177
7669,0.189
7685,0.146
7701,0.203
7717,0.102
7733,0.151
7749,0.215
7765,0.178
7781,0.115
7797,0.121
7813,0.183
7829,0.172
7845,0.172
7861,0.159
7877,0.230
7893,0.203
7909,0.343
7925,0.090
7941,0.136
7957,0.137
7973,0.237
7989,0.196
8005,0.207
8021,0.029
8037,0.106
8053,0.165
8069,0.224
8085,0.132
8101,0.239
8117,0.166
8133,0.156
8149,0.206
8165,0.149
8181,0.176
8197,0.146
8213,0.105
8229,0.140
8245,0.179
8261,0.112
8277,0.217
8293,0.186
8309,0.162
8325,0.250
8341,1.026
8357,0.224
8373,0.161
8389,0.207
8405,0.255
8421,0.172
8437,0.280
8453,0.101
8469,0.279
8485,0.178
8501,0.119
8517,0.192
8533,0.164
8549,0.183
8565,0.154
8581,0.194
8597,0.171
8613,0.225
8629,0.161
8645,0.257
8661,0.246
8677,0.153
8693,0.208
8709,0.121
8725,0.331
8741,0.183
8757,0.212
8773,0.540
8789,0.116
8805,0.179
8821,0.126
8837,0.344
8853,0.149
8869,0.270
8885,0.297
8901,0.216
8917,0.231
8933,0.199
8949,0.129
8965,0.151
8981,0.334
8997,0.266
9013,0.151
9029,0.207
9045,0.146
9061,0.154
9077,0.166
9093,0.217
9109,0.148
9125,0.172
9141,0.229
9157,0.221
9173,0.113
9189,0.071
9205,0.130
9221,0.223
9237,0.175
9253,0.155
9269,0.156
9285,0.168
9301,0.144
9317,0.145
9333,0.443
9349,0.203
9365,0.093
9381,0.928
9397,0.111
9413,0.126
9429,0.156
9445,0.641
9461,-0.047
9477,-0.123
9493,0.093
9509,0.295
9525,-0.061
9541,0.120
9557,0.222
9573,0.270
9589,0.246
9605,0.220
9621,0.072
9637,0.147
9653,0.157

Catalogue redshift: 0.795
